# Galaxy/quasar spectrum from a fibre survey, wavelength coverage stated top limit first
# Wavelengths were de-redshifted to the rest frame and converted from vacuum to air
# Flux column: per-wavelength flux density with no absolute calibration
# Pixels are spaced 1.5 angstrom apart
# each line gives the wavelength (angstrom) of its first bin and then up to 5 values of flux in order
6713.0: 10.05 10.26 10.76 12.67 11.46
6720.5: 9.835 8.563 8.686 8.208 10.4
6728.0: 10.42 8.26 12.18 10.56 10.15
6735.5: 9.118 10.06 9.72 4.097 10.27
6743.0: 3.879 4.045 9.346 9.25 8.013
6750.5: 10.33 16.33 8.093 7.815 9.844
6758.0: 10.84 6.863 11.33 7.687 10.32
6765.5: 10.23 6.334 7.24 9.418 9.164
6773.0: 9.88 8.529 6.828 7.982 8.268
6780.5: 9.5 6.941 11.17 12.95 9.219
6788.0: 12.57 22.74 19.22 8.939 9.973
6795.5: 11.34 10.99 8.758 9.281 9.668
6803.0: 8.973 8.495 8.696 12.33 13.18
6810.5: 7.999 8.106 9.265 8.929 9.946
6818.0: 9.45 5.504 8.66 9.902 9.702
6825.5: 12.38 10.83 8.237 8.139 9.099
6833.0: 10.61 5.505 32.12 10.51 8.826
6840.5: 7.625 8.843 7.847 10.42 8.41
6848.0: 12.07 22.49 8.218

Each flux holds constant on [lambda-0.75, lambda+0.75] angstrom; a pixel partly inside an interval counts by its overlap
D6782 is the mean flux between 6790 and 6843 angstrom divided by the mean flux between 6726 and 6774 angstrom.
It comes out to 1.14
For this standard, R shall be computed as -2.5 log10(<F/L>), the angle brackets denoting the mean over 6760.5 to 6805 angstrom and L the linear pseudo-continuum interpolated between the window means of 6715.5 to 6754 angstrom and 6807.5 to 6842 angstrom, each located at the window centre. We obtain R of -0.03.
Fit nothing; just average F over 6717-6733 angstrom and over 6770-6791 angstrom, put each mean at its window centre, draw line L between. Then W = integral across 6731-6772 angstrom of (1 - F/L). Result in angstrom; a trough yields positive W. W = 5.6 angstrom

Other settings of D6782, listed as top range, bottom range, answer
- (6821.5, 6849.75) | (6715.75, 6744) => 1.18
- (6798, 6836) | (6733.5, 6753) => 1.11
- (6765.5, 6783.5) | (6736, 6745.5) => 1.18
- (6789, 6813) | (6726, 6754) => 1.20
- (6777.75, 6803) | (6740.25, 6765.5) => 1.25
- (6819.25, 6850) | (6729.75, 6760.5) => 1.20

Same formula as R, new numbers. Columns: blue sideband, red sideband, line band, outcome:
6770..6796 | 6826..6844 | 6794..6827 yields 0.12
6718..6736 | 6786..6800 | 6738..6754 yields 0.25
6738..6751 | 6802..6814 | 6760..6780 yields -0.04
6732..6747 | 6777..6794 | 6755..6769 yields 0.11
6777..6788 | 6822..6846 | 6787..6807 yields -0.16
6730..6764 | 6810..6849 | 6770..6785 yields 0.06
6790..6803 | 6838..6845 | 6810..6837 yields -0.08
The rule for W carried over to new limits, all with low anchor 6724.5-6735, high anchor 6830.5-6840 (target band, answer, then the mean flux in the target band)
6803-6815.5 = 2.4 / 9.6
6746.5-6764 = 1.6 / 9.7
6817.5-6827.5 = 2.3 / 9.46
